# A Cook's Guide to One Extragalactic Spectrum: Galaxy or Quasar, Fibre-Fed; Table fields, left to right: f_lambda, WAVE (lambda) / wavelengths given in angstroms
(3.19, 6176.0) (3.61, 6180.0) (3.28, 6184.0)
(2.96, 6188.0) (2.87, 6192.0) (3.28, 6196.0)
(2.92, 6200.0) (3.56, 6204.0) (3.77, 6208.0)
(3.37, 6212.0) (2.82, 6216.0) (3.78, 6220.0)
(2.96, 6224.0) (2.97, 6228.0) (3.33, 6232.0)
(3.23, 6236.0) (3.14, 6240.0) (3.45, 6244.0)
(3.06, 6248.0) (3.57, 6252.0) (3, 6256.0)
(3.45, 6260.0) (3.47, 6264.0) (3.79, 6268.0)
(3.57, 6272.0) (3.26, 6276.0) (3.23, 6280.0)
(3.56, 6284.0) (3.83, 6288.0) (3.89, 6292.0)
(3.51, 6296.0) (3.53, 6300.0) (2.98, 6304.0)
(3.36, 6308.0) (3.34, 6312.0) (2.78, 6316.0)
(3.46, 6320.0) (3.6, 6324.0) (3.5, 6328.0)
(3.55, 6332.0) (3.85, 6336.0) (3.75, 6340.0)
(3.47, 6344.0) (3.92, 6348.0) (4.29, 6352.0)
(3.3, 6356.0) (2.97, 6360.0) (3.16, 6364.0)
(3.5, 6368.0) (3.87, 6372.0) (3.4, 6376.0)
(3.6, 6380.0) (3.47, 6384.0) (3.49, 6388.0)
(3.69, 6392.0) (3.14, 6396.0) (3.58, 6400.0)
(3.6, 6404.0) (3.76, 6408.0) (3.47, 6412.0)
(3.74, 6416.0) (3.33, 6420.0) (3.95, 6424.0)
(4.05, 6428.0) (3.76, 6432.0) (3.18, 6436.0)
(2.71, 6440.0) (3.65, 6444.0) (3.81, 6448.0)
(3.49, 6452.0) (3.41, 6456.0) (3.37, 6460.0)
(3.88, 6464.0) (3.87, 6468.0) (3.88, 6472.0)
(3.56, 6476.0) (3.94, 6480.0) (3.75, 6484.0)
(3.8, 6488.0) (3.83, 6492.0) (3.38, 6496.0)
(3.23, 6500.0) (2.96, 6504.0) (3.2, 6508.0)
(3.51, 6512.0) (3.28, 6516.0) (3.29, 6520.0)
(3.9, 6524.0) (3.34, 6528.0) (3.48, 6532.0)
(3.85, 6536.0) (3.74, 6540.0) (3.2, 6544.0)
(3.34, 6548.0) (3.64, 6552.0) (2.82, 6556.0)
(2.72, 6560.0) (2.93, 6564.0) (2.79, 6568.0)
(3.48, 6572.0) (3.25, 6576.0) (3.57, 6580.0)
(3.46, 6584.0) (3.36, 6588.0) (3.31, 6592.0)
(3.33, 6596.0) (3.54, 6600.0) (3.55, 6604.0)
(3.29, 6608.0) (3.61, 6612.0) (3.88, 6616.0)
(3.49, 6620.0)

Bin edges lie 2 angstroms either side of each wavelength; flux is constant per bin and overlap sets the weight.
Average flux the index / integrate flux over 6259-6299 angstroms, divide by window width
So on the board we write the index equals 3.56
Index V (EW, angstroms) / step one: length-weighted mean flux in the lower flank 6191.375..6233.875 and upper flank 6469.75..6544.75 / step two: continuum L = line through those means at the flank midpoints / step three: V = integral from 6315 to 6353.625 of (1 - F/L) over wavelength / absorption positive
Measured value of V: -3.0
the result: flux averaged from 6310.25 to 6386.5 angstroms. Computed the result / 3.52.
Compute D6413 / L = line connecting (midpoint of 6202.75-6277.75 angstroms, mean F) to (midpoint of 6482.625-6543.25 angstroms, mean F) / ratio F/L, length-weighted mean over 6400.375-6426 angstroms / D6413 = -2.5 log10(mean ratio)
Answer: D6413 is -0.06 mag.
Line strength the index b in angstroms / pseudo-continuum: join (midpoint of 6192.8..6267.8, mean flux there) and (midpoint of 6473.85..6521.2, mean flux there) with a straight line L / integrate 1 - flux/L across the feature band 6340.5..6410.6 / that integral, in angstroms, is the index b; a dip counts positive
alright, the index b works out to -3.12 angstroms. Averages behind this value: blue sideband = 3.29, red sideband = 3.48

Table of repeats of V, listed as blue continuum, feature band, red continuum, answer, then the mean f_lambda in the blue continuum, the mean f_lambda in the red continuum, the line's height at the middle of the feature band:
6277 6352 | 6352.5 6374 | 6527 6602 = 0.4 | 3.52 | 3.32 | 3.48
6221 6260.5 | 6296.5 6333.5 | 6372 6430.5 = 0.5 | 3.22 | 3.6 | 3.4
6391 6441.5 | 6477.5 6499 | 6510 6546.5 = -1.2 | 3.54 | 3.51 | 3.52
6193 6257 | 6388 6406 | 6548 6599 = -1.4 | 3.26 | 3.23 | 3.25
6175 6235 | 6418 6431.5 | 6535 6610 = -2.0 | 3.25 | 3.32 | 3.29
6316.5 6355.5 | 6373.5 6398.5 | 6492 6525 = 0.7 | 3.66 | 3.36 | 3.57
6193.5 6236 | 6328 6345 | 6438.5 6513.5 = -1.3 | 3.27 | 3.54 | 3.4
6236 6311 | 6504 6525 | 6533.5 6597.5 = -0.3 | 3.42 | 3.3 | 3.32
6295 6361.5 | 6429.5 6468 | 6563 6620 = -0.7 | 3.48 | 3.39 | 3.44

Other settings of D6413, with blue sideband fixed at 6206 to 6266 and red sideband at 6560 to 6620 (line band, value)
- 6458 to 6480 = -0.121 mag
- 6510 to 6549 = -0.046 mag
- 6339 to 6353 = -0.158 mag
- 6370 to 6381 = -0.096 mag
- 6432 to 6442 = 0.076 mag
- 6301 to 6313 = 0.021 mag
